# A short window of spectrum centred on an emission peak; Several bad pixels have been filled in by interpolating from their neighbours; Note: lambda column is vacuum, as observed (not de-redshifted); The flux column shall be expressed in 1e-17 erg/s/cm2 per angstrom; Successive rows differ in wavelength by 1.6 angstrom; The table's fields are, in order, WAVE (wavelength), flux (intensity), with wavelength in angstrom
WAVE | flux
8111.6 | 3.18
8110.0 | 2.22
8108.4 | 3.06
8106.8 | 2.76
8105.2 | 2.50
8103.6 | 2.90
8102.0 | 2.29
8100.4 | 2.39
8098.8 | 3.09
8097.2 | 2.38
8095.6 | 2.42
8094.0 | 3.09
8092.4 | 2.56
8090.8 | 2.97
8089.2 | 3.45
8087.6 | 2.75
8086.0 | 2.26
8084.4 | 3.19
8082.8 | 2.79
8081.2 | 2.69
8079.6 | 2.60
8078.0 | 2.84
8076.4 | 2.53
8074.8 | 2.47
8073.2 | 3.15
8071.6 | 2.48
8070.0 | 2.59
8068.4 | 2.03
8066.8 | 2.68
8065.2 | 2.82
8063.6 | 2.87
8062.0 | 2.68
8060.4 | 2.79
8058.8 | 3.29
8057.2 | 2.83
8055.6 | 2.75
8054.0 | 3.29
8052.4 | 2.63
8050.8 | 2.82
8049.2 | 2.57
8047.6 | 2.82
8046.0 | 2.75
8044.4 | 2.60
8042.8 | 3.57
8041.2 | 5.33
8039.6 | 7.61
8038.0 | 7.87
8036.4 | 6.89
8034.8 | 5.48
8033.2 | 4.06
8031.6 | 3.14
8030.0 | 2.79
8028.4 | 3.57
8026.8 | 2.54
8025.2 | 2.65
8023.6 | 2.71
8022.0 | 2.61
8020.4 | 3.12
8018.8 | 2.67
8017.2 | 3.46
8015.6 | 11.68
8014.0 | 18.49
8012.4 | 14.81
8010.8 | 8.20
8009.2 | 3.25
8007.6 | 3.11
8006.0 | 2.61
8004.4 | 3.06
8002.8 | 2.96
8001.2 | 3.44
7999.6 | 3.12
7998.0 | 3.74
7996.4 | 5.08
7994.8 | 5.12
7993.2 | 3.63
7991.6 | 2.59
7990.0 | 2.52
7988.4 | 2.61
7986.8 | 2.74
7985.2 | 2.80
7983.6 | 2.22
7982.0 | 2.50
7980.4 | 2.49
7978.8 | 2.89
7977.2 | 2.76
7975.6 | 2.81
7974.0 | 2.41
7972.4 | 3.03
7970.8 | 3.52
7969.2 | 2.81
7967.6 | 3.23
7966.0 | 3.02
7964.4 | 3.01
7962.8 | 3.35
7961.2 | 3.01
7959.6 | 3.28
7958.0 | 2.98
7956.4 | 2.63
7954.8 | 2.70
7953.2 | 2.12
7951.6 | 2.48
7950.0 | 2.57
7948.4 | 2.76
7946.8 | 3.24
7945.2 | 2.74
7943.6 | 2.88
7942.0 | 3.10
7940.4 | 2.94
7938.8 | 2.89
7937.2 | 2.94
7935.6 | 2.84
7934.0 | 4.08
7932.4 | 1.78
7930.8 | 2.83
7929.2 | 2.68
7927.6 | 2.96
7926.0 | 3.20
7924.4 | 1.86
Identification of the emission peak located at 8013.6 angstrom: Halpha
